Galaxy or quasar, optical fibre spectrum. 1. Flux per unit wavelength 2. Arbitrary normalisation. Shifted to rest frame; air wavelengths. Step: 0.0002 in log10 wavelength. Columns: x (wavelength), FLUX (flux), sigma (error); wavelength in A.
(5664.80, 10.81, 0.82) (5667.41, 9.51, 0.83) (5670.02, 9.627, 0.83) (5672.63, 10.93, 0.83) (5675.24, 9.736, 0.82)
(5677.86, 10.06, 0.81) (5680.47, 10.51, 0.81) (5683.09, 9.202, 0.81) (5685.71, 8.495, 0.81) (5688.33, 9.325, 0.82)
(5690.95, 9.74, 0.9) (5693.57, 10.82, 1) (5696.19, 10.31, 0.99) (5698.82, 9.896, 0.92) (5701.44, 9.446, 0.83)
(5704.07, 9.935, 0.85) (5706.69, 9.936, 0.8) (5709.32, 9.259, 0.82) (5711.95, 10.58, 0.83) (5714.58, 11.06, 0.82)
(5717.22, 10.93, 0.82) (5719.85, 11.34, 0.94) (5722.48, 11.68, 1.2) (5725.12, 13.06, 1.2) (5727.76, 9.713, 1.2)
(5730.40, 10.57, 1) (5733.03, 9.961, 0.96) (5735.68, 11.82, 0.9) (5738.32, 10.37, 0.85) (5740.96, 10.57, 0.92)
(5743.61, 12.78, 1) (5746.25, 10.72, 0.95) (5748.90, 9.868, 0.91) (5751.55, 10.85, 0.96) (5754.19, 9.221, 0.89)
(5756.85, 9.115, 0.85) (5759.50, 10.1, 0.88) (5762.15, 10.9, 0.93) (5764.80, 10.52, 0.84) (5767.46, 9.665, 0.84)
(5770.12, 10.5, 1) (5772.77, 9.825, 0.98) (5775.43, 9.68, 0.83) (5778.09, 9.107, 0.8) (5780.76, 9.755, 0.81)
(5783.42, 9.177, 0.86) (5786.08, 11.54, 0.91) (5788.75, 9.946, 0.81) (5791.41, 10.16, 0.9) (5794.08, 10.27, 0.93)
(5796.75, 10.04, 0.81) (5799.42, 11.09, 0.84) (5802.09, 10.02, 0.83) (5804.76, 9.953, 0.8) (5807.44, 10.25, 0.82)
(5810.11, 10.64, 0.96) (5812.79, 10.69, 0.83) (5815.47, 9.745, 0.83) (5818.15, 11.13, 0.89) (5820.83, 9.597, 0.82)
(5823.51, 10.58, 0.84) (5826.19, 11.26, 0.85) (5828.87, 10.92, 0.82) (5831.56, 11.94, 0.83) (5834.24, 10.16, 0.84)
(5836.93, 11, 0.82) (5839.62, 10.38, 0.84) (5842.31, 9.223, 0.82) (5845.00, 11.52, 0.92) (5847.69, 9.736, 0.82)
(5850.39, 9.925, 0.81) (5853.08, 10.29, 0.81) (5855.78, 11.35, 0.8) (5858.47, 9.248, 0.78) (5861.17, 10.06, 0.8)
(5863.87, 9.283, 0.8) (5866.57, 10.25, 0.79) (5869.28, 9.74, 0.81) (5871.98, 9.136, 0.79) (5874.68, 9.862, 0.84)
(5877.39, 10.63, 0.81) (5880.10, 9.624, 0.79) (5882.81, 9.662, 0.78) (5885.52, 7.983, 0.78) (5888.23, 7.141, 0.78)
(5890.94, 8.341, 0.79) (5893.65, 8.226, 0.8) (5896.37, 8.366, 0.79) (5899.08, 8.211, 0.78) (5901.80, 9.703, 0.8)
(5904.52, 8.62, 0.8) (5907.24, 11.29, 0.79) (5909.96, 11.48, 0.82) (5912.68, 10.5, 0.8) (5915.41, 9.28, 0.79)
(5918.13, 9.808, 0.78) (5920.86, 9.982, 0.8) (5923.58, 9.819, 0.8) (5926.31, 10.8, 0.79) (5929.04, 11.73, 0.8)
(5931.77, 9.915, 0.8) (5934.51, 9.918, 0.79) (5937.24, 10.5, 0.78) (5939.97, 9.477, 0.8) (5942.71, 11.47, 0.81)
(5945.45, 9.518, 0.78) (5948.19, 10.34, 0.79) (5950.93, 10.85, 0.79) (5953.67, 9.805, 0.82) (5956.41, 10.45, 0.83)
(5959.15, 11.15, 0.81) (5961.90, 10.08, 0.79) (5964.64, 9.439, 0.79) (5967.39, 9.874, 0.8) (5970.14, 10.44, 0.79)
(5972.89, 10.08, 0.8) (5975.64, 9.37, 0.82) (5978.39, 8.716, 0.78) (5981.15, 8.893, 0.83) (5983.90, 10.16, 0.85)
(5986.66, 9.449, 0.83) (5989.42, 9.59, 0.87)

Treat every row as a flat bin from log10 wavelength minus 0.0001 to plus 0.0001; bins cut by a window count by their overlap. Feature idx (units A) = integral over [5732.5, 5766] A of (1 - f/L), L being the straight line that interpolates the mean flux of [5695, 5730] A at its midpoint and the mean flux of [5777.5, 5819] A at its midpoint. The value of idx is -0.4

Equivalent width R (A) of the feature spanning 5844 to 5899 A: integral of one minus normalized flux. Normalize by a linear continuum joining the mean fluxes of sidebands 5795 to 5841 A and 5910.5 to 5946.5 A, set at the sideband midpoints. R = 4.9 A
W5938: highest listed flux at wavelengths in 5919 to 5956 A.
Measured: 11.73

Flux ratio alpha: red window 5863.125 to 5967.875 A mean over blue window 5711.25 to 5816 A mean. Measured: 0.94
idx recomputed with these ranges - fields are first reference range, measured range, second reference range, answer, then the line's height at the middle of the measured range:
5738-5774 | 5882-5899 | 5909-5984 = 3.3 A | 10.2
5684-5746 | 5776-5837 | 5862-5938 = -1.8 A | 10.1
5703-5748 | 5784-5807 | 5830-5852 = 0.6 A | 10.6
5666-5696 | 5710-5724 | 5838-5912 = -1.8 A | 9.8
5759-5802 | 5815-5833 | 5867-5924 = -1.7 A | 9.86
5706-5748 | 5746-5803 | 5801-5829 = 3.0 A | 10.6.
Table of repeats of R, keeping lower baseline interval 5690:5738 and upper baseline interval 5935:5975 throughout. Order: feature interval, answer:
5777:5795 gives 0.79 A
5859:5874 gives 0.97 A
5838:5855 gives 0.24 A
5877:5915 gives 3.95 A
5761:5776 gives 0.41 A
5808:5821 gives 0.00 A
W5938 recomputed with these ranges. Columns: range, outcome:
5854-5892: 11.35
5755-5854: 11.94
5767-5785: 10.5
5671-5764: 13.06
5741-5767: 12.78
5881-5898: 9.662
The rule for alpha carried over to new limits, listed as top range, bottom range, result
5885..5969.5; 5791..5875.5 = 0.95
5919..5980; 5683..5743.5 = 0.97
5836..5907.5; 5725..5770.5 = 0.91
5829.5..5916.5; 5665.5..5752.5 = 0.94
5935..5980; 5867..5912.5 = 1.08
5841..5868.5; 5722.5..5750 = 0.92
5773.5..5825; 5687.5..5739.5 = 0.97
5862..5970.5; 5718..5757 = 0.91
